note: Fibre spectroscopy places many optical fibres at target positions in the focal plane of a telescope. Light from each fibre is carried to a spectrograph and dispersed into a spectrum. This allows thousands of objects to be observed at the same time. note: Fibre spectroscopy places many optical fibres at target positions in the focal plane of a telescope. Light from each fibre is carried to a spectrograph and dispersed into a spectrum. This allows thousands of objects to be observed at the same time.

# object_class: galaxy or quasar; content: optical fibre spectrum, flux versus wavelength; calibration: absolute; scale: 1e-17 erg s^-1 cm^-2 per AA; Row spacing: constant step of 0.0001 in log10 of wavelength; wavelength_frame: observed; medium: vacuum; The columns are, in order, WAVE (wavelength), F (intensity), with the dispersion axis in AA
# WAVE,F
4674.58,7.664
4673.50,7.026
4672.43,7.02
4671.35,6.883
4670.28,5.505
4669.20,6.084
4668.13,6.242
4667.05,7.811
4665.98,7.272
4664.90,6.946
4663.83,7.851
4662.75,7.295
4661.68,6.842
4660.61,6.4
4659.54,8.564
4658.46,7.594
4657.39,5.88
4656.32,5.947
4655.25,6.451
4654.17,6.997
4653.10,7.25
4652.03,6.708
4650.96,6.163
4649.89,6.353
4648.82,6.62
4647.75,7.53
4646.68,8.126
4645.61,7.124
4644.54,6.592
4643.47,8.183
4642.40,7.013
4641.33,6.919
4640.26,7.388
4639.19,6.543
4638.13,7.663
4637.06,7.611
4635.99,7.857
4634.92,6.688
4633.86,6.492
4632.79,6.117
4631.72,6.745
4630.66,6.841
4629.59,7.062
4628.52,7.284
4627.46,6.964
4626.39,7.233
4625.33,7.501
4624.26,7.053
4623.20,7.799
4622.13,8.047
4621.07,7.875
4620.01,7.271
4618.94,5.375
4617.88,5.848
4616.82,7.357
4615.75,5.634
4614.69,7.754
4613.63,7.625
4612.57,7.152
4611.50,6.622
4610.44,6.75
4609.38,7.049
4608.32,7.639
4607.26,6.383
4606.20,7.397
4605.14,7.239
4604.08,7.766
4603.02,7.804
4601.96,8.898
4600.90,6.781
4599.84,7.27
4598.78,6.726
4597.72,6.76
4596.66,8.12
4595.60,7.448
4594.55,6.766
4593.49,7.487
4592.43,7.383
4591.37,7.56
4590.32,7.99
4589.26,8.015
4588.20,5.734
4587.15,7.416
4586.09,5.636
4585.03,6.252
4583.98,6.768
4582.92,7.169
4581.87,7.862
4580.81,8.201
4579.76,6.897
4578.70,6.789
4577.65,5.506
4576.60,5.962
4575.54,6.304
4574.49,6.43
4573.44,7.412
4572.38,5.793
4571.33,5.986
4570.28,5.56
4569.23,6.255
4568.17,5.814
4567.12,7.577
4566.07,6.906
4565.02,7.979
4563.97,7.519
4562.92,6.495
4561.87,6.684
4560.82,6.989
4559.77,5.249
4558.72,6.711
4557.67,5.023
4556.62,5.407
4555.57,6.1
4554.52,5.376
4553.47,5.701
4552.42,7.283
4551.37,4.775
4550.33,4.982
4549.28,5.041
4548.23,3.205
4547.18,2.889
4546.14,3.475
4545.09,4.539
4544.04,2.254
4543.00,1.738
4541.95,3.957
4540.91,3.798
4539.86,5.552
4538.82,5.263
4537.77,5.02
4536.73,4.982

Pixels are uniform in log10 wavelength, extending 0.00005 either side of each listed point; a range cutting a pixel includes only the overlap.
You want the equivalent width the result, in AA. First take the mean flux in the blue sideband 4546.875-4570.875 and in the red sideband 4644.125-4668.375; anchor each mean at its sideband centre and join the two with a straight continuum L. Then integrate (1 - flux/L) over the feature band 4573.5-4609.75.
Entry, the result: -4.7 AA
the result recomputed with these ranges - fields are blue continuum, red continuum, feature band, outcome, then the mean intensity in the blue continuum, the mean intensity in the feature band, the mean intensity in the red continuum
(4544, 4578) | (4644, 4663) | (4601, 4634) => -3.33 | 5.78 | 7.12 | 6.91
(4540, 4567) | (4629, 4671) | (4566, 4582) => -2.64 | 5.25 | 6.54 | 6.96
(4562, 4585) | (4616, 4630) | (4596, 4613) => -0.78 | 6.71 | 7.27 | 7.1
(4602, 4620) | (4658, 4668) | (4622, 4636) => 0.13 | 7.02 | 7.06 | 7.34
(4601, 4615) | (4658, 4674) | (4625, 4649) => 0.18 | 7.37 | 7.14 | 7.02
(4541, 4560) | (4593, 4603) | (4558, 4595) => -4.09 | 4.62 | 6.76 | 7.38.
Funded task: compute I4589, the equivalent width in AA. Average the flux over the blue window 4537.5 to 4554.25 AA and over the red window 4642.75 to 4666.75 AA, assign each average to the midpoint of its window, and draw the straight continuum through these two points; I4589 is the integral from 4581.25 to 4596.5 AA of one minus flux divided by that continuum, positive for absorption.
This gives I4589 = -4.9 AA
